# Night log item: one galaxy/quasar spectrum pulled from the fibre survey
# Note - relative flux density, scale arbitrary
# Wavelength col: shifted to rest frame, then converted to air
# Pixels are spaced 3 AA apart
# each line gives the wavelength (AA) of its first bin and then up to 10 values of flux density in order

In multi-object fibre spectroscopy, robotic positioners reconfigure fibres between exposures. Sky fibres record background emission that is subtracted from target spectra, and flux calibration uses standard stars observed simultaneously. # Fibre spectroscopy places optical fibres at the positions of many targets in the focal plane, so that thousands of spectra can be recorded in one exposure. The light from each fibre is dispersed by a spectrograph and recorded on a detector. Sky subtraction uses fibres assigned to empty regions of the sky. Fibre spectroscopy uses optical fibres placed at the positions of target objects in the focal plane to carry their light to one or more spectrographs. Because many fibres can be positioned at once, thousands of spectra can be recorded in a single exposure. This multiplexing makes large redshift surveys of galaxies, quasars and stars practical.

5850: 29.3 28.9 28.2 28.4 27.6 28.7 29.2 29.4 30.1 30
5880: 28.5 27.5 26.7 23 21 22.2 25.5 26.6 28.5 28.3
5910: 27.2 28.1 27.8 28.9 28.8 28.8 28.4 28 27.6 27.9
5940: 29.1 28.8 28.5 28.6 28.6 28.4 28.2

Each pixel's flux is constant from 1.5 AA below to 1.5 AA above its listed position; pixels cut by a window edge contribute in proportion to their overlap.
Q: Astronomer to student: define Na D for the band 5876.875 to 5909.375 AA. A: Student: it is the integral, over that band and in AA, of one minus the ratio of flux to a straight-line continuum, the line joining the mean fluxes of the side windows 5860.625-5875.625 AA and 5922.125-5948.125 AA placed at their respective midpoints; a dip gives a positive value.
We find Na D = 3.1 AA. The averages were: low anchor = 29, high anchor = 28.4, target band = 26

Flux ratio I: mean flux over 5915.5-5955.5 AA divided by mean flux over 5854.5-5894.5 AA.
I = 1.04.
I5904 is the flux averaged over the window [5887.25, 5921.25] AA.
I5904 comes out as 26.2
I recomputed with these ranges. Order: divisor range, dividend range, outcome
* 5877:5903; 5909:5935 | 1.11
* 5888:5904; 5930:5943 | 1.17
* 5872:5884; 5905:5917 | 0.96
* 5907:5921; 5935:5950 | 1.02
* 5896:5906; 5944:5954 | 1.07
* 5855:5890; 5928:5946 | 1.00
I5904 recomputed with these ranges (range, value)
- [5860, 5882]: 29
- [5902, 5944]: 28.3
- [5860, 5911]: 27.1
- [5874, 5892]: 26.9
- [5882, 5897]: 24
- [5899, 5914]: 27.7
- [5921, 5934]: 28.4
